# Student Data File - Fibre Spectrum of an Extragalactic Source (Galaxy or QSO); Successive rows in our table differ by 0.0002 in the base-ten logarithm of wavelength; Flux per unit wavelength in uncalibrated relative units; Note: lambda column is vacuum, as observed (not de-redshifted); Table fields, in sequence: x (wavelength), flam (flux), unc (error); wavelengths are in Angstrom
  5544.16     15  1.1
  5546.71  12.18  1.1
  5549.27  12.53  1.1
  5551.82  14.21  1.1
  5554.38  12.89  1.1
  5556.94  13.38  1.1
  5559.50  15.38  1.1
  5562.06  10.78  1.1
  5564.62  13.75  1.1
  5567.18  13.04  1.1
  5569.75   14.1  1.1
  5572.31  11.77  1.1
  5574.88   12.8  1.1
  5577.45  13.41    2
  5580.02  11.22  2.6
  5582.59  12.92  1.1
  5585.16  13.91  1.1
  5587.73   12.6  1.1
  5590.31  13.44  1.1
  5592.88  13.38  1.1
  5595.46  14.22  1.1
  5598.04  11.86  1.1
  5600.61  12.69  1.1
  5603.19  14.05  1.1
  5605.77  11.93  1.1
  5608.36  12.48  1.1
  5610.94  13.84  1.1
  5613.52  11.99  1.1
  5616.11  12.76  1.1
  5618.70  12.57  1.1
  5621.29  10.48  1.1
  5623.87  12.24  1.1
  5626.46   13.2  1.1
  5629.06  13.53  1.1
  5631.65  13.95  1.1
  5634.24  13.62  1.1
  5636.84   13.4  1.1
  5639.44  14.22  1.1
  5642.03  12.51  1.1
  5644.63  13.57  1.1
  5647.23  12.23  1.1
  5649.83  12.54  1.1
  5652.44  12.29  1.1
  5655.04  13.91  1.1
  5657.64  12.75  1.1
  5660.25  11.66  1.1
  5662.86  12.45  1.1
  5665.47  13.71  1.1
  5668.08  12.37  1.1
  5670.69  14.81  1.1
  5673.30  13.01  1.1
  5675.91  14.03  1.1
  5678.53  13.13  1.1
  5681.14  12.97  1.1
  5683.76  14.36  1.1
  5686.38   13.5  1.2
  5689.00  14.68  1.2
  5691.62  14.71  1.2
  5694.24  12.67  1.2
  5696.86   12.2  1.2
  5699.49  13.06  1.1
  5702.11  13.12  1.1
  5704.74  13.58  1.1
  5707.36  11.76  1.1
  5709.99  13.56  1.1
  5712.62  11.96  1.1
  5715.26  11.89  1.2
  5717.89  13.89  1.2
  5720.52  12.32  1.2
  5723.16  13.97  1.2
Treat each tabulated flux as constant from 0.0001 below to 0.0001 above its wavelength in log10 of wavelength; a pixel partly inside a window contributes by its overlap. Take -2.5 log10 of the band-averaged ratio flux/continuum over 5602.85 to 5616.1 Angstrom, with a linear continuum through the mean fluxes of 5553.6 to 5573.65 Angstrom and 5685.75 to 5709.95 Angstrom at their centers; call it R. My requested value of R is 0.04 mag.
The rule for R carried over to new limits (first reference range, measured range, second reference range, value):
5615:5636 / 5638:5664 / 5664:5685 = 0.031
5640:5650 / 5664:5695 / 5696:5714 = -0.072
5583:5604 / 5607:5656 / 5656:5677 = 0.022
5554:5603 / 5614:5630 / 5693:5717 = 0.044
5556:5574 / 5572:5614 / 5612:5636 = 0.005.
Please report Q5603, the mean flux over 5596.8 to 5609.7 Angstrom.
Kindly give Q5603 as 12.6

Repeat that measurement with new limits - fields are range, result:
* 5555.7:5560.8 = 14.4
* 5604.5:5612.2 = 12.7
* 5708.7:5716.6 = 12.5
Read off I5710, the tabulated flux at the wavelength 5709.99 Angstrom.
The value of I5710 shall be 13.56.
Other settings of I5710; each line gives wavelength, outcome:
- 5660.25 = 11.66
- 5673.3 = 13.01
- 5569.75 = 14.1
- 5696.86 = 12.2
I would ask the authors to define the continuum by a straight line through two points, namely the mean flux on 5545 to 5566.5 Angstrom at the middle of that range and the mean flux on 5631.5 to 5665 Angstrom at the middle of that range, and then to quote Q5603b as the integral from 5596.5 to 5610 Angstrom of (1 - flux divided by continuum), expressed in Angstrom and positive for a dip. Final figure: 0.43 Angstrom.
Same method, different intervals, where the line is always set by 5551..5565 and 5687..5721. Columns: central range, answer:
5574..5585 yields 0.5 Angstrom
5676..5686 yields -0.3 Angstrom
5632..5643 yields -0.3 Angstrom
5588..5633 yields 1.3 Angstrom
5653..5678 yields 0.0 Angstrom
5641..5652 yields 0.4 Angstrom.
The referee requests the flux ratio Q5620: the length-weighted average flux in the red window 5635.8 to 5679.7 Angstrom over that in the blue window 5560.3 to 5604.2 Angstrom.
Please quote 1.01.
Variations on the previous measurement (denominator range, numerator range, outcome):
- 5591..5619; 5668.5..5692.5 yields 1.07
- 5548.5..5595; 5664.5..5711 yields 1.02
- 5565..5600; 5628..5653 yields 1.02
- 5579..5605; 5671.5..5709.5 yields 1.03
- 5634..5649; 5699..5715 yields 0.97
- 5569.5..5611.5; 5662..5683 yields 1.03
